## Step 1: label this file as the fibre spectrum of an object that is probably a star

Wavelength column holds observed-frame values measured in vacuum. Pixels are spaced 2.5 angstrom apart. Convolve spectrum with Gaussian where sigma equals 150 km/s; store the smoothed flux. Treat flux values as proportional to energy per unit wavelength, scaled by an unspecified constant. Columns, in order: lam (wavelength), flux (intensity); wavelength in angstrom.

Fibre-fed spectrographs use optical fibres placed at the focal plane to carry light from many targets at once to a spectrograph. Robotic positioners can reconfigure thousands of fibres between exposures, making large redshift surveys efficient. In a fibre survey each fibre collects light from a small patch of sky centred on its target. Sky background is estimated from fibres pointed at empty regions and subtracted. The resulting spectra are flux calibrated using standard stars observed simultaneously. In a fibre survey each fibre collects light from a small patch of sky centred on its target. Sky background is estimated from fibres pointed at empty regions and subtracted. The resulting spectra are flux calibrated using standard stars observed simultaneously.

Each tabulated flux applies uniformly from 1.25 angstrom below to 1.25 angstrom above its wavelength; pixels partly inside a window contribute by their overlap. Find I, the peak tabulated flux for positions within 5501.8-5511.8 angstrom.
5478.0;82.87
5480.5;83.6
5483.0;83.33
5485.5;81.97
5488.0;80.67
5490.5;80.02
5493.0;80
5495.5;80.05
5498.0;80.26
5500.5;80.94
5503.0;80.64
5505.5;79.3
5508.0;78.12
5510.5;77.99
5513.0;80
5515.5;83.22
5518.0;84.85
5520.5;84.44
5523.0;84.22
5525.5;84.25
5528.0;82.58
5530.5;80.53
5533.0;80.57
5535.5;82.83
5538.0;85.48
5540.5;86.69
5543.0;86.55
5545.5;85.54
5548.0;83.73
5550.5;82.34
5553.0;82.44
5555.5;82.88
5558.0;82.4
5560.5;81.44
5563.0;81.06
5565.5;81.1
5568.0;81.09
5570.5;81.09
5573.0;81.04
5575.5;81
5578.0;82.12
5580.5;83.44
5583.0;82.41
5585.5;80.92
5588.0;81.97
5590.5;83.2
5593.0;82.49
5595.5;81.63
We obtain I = 80.64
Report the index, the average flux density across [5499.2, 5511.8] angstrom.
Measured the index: 79.4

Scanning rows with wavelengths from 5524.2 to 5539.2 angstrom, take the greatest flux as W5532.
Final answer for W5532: 85.48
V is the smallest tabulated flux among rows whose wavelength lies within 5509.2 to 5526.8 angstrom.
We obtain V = 77.99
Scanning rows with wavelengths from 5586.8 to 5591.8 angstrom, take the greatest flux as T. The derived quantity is 83.2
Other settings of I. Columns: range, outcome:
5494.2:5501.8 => 80.94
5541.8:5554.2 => 86.55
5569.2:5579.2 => 82.12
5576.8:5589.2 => 83.44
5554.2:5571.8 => 82.88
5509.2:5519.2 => 84.85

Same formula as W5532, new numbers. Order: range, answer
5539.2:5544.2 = 86.69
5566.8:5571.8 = 81.09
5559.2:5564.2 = 81.44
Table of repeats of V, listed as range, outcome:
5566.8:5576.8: 81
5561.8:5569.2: 81.06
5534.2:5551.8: 82.34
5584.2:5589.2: 80.92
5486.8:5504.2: 80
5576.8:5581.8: 82.12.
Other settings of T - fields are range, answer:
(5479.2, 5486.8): 83.6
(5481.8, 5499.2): 83.33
